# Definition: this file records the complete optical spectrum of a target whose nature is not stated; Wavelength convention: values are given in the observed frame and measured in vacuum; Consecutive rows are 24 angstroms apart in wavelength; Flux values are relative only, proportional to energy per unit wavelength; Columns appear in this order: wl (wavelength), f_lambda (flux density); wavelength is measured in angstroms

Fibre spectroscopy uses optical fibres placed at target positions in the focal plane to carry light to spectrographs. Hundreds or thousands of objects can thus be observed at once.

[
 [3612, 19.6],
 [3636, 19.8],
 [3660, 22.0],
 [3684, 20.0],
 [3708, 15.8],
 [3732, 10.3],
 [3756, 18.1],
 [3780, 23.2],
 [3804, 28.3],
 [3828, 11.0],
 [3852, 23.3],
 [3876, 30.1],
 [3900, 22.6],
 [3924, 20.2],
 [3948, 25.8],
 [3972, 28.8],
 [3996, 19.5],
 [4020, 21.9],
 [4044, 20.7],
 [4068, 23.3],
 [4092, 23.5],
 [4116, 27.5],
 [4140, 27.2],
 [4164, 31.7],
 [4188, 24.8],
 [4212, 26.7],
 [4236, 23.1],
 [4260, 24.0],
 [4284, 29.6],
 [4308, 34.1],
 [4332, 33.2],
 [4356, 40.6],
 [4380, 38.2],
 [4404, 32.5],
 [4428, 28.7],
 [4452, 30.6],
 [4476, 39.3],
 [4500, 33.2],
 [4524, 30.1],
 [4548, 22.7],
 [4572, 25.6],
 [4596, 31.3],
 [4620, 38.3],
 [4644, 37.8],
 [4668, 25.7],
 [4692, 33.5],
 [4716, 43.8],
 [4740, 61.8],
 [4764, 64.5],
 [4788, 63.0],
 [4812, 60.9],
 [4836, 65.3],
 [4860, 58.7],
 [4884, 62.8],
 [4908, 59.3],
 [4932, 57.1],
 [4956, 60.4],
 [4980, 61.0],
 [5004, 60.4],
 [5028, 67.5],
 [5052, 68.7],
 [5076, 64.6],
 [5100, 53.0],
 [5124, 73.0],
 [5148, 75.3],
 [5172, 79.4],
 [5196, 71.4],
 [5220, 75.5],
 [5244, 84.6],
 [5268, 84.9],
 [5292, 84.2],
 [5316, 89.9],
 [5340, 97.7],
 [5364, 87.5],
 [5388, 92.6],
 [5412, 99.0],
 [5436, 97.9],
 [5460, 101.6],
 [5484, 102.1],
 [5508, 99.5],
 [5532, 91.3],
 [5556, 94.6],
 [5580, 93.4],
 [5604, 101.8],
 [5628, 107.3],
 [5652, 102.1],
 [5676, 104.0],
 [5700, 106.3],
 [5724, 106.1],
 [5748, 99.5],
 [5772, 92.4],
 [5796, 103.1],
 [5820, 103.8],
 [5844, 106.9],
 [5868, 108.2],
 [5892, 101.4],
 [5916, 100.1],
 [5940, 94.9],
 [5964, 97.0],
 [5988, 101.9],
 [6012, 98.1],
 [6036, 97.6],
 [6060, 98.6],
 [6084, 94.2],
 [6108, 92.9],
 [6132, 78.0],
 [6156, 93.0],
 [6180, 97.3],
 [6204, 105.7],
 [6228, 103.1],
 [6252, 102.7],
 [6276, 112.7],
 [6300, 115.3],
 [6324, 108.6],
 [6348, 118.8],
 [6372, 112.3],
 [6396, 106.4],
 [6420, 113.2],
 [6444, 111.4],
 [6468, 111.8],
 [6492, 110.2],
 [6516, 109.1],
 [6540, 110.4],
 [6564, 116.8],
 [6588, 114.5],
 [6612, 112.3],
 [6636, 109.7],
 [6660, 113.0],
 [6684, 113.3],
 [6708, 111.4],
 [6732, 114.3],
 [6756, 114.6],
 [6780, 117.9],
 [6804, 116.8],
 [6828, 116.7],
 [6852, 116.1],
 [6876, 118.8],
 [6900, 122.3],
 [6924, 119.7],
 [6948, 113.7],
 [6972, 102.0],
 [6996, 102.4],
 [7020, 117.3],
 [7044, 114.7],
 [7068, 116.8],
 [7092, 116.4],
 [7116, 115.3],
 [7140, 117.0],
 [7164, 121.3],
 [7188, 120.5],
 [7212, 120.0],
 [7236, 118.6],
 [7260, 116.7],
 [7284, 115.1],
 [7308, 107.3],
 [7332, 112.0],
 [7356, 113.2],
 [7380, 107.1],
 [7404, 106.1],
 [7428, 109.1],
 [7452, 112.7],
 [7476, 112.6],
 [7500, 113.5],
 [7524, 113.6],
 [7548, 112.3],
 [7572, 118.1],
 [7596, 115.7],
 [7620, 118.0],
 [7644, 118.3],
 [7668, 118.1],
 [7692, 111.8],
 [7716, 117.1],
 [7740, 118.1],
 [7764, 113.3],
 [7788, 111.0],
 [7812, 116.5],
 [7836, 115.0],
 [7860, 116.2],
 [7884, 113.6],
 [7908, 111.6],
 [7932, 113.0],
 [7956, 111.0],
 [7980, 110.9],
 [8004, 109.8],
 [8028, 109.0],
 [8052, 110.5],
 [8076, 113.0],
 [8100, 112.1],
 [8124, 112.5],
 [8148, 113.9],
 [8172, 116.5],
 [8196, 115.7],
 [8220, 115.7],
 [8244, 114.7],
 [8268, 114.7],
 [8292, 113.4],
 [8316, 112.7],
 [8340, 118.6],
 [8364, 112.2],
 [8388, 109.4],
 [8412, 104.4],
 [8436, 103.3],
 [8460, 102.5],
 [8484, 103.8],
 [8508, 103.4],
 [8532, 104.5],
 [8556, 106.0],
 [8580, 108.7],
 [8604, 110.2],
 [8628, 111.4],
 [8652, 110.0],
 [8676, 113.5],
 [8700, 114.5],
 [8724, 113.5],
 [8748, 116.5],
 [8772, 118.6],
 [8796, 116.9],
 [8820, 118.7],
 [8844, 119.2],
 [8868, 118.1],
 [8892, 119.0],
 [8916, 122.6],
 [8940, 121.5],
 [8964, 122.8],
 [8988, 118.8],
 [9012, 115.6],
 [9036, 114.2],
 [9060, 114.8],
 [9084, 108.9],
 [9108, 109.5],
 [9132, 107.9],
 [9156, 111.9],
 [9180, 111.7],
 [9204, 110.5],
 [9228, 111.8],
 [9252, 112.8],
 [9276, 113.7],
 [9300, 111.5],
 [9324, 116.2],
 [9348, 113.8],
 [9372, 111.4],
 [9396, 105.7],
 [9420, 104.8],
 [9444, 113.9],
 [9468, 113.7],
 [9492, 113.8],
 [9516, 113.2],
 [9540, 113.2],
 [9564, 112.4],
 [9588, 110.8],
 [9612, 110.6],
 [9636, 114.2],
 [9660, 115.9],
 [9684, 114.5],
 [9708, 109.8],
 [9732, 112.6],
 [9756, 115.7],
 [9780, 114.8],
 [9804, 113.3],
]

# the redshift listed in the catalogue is 0.185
